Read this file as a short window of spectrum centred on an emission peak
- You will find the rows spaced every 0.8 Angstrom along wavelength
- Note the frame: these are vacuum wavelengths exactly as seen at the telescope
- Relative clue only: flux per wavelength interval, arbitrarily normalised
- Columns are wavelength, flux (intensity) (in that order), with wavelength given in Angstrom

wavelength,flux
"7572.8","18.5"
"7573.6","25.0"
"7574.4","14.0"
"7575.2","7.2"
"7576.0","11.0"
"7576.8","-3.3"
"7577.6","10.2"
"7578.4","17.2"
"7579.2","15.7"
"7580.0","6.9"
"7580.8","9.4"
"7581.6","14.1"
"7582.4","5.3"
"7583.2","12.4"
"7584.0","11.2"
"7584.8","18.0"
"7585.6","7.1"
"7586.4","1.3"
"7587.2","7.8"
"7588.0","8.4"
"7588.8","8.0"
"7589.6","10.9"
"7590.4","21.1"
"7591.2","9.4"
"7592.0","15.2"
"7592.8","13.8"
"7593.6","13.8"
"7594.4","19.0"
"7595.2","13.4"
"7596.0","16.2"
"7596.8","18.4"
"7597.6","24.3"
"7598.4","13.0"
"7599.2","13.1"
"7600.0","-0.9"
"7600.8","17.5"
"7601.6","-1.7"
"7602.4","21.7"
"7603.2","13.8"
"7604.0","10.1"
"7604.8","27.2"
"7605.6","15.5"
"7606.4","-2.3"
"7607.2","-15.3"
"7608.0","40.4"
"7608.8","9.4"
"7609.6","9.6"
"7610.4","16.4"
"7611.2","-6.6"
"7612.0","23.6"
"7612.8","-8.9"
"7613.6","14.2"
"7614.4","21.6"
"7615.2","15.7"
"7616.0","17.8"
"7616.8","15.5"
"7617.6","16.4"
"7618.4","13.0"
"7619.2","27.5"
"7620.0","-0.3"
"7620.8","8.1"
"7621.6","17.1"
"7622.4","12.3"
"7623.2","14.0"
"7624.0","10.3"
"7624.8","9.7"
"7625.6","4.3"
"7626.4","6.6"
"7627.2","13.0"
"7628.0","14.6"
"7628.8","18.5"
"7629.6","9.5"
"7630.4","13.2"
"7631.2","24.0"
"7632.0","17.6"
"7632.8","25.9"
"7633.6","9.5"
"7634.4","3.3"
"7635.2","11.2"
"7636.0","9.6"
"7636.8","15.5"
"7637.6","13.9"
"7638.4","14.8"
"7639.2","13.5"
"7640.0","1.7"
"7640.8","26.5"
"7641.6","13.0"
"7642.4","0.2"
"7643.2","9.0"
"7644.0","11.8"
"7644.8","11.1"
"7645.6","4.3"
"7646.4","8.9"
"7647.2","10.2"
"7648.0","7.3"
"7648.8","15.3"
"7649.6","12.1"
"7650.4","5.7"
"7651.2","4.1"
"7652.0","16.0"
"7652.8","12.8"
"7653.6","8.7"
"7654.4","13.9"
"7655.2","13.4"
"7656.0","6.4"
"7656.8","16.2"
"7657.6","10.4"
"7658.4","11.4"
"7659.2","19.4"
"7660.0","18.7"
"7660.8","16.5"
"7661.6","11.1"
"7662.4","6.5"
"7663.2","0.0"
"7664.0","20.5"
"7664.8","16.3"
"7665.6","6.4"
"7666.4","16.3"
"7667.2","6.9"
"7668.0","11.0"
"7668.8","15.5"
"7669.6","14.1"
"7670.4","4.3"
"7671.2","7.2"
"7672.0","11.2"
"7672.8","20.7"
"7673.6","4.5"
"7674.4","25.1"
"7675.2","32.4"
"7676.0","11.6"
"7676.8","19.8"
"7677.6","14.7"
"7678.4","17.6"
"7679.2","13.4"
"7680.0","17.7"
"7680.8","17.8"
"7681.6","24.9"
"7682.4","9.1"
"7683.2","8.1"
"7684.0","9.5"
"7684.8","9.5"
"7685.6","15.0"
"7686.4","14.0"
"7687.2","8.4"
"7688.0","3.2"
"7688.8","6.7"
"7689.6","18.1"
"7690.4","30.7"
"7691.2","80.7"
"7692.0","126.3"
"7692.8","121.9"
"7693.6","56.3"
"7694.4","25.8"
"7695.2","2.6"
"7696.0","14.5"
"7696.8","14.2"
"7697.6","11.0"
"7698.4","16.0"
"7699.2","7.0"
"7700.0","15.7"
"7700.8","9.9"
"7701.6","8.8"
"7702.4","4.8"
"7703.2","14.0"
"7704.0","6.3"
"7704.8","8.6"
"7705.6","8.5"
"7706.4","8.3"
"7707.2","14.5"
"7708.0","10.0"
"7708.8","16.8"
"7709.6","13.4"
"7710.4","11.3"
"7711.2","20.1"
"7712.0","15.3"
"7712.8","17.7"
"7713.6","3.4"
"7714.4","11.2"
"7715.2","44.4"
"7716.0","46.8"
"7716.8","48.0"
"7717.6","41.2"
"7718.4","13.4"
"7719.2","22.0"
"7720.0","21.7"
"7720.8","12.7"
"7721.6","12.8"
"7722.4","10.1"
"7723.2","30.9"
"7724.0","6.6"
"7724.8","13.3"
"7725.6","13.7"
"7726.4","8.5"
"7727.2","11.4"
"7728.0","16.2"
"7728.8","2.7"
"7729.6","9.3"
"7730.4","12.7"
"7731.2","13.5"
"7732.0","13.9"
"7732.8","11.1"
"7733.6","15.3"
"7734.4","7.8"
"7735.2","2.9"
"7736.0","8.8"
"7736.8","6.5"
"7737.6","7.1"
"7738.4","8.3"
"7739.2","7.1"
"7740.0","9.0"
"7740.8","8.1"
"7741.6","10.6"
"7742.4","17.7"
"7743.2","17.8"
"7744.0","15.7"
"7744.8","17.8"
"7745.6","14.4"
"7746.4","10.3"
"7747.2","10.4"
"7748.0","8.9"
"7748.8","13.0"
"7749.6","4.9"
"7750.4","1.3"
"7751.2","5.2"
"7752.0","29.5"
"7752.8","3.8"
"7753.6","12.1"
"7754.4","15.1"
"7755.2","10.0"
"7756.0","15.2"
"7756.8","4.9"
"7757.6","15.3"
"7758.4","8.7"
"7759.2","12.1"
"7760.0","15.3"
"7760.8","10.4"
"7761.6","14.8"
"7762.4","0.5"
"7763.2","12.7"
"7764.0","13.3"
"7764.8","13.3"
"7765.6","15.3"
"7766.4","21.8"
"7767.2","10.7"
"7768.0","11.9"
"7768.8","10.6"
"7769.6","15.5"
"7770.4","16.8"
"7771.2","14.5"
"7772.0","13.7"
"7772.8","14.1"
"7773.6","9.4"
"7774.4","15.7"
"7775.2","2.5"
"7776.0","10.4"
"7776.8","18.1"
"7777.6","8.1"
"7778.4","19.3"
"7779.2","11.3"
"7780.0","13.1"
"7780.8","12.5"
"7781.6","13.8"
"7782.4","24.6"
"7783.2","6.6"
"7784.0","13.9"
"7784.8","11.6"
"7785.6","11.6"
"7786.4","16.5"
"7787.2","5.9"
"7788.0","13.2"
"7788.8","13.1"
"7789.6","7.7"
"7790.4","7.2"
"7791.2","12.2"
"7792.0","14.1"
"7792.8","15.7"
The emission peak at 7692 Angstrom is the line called H-alpha 6563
